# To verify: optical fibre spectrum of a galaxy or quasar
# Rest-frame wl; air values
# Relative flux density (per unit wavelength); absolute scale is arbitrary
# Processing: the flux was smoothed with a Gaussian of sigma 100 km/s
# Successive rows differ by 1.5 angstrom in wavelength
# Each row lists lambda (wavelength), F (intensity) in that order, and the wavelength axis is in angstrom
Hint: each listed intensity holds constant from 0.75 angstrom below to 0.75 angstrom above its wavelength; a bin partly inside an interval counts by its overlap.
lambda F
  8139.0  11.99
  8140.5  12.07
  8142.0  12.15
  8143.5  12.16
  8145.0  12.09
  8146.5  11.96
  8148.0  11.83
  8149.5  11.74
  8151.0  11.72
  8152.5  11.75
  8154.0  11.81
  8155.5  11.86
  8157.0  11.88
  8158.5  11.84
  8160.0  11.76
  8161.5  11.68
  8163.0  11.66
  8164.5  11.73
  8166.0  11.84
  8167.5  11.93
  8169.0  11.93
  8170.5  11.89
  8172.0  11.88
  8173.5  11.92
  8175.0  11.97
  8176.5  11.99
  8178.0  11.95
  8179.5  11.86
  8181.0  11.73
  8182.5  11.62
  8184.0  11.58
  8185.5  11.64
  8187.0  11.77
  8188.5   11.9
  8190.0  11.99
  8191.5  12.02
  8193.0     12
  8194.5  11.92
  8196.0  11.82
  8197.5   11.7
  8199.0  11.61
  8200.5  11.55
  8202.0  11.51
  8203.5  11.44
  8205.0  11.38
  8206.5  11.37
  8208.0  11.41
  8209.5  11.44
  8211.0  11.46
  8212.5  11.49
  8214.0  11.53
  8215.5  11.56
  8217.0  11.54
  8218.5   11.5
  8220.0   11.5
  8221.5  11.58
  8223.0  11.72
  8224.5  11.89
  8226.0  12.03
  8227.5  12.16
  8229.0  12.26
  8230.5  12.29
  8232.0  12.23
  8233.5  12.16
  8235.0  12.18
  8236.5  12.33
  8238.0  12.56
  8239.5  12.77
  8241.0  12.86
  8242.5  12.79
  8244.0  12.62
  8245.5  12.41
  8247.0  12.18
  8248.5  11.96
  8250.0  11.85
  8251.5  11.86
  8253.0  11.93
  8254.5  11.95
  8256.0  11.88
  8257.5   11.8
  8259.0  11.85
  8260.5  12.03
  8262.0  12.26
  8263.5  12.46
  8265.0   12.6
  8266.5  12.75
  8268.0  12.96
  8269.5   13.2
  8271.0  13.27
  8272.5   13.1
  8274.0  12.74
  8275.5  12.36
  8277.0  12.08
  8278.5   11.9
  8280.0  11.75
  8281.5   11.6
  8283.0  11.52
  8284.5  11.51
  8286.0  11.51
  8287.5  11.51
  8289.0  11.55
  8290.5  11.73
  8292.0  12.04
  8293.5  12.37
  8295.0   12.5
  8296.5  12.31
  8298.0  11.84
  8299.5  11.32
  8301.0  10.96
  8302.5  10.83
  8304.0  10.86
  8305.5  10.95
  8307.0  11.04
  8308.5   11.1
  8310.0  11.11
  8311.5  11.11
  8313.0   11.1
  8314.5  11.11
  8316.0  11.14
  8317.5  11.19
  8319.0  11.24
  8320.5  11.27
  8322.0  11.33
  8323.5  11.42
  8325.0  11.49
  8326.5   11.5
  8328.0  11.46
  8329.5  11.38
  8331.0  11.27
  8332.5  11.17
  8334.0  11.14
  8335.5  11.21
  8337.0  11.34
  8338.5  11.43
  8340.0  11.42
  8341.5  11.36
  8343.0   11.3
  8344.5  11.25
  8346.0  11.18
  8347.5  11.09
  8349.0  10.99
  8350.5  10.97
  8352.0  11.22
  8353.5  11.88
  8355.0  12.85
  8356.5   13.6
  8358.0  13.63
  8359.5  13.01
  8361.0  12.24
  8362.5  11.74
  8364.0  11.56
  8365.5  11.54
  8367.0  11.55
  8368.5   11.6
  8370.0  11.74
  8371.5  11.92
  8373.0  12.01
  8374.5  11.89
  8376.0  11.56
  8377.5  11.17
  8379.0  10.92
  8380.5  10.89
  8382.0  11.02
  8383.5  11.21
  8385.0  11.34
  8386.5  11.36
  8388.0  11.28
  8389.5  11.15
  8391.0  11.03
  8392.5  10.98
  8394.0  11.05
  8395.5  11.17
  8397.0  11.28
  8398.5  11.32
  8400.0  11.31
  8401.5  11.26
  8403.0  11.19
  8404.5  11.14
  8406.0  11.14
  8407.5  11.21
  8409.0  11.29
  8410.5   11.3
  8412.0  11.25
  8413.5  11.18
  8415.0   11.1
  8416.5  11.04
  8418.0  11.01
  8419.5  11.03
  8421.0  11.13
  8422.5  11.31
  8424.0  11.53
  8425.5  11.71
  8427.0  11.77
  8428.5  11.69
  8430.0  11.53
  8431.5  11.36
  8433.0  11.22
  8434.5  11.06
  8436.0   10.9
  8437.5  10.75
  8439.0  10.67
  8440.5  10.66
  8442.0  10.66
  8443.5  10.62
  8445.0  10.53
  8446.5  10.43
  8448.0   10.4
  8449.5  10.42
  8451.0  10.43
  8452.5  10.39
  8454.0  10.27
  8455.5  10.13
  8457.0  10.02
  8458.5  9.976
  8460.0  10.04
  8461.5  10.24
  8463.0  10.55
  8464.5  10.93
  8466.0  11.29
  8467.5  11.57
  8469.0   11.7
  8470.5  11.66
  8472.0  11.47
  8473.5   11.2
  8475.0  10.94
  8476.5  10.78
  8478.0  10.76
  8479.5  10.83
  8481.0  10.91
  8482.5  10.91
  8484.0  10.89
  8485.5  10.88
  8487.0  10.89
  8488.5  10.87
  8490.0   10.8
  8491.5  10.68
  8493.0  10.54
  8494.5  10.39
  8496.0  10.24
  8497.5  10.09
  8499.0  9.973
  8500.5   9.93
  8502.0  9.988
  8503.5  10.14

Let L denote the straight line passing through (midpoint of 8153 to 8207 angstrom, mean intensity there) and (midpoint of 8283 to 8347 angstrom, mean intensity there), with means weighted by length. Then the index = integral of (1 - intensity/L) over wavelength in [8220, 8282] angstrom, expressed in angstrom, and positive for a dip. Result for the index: -3.7 angstrom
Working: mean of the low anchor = 11.8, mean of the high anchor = 11.4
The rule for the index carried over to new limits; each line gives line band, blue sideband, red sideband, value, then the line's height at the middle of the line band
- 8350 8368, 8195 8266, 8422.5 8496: -1.32 angstrom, 11.3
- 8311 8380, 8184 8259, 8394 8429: -0.40 angstrom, 11.5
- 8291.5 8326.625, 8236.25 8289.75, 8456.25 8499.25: 1.60 angstrom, 11.9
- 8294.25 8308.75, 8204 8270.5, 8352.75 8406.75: 0.58 angstrom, 11.9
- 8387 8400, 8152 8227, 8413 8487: -0.10 angstrom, 11.1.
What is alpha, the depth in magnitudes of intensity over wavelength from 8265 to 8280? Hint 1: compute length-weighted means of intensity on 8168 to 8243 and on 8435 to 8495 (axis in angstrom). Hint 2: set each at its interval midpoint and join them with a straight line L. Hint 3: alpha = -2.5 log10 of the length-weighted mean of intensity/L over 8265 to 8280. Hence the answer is -0.097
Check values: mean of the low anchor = 11.9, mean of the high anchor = 10.7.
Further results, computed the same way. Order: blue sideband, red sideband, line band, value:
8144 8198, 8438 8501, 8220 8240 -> -0.05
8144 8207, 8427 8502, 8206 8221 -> 0.02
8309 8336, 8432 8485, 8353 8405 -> -0.05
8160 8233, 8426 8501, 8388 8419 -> -0.02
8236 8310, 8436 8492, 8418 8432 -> -0.04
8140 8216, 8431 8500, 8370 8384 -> -0.04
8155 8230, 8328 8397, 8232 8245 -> -0.07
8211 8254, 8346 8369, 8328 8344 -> 0.06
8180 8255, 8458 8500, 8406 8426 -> -0.02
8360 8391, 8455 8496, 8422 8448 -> 0.00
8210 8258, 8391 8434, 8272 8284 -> -0.02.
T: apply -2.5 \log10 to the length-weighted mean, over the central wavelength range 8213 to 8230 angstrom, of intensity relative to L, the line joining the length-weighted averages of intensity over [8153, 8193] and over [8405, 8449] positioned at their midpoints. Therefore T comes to -0.006 mag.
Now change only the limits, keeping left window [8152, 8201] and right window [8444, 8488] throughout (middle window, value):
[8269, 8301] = -0.06 mag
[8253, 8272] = -0.08 mag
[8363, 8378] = -0.05 mag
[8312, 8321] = 0.01 mag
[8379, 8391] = -0.01 mag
